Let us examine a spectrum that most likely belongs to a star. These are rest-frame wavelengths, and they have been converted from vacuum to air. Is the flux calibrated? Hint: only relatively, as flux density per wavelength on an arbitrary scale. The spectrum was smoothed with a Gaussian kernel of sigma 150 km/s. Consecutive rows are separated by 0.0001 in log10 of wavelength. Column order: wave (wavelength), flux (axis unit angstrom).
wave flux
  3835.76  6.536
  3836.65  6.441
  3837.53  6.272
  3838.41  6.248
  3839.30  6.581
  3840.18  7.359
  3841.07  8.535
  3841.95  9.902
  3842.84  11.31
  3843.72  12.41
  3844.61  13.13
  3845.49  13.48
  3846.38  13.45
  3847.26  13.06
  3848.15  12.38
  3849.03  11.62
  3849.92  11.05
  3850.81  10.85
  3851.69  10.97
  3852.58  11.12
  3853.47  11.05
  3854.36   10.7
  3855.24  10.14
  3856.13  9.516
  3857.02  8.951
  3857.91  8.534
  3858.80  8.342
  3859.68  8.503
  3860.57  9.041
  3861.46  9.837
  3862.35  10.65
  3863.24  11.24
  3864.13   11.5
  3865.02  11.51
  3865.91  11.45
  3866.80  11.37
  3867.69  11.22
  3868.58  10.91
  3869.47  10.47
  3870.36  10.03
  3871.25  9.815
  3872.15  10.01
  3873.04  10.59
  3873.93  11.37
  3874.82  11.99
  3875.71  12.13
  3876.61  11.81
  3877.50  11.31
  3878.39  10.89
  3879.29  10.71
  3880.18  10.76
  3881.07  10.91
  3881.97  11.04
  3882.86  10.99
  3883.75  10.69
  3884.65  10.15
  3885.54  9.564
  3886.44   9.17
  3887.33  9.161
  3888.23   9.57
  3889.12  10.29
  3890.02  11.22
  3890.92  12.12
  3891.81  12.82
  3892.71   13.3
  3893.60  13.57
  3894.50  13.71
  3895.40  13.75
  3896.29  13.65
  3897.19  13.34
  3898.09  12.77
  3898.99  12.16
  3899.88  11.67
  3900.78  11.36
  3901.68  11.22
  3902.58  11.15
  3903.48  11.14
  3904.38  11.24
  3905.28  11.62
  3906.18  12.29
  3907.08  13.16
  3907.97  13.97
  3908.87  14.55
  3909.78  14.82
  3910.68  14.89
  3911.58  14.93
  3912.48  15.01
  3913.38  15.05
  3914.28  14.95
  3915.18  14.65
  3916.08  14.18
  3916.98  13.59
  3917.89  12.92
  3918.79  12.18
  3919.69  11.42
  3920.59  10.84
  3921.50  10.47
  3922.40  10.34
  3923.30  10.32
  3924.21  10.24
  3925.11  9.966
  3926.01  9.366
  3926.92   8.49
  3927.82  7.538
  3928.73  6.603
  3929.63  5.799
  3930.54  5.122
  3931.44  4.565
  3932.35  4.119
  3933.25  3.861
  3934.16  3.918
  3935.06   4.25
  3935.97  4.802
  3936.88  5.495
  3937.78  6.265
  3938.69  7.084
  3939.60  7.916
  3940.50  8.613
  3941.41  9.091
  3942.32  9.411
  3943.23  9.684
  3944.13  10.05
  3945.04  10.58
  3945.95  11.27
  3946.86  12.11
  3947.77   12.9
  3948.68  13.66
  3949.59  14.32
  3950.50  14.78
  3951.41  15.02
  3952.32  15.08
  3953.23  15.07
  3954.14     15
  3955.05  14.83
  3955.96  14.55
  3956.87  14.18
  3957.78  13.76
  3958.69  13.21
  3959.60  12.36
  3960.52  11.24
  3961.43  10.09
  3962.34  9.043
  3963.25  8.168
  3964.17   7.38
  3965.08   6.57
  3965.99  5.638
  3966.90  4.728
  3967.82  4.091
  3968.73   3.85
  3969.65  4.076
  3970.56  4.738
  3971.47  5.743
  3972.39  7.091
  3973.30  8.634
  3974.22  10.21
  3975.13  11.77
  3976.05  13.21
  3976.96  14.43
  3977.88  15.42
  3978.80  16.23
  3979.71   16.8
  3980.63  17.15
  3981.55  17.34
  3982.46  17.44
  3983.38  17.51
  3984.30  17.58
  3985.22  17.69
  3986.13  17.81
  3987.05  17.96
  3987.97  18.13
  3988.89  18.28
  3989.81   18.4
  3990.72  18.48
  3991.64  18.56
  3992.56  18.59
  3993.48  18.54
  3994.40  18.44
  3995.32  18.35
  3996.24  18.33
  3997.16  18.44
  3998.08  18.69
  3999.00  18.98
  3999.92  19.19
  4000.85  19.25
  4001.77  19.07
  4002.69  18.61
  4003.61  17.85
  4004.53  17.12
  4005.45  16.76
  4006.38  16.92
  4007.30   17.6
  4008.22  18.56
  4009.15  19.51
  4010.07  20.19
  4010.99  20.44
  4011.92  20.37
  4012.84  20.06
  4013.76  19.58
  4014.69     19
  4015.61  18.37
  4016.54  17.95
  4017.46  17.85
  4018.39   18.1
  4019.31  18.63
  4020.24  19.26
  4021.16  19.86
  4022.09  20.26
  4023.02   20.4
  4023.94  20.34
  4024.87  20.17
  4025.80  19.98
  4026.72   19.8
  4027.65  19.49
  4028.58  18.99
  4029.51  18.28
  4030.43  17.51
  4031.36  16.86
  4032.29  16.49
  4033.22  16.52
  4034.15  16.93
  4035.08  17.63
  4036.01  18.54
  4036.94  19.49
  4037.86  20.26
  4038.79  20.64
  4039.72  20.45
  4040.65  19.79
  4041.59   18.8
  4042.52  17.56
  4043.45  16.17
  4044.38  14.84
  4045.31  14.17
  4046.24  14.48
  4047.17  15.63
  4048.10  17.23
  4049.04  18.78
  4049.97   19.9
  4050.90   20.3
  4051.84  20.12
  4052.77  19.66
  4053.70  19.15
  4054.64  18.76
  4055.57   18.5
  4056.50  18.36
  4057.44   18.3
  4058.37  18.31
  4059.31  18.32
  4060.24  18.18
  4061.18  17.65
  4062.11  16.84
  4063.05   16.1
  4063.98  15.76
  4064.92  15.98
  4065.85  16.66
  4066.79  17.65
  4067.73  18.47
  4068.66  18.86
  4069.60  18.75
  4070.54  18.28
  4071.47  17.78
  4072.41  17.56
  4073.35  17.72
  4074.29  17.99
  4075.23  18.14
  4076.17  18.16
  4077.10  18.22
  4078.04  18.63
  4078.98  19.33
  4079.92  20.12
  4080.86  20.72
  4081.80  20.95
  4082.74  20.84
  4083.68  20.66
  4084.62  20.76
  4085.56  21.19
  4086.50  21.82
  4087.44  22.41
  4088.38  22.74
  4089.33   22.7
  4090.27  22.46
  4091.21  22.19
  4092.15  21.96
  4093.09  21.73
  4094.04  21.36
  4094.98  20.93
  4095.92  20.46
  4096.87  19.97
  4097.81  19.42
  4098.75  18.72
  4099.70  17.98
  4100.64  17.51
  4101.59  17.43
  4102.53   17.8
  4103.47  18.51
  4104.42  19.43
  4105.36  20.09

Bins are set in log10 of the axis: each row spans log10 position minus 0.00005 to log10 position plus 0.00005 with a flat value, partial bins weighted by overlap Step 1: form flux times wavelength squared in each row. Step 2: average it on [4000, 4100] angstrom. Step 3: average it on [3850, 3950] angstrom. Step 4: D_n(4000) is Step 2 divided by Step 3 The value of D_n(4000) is 1.9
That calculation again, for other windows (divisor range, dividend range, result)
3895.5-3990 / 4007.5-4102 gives 1.76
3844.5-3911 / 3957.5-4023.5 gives 1.44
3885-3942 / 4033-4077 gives 1.83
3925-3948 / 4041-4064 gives 2.48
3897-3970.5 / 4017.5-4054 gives 1.86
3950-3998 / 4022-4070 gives 1.39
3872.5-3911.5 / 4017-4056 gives 1.68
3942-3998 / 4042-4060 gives 1.40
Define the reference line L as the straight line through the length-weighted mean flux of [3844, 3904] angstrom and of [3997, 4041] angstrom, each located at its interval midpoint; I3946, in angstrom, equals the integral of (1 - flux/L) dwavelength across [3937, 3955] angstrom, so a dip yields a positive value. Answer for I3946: 4.3 angstrom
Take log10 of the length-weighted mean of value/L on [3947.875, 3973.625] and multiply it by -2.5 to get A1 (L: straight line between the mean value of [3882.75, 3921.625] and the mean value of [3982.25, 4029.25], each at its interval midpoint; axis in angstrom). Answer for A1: 0.47 mag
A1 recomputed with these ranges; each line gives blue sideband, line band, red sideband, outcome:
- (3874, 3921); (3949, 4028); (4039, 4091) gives 0.02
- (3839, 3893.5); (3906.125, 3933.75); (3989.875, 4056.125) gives 0.21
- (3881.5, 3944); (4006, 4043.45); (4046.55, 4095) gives -0.14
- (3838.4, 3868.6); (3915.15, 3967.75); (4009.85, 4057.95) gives 0.41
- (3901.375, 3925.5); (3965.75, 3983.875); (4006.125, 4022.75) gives 0.46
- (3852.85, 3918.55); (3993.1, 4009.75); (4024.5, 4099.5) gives -0.12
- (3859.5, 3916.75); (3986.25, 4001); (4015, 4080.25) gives -0.15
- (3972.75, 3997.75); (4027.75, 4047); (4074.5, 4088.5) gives 0.05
